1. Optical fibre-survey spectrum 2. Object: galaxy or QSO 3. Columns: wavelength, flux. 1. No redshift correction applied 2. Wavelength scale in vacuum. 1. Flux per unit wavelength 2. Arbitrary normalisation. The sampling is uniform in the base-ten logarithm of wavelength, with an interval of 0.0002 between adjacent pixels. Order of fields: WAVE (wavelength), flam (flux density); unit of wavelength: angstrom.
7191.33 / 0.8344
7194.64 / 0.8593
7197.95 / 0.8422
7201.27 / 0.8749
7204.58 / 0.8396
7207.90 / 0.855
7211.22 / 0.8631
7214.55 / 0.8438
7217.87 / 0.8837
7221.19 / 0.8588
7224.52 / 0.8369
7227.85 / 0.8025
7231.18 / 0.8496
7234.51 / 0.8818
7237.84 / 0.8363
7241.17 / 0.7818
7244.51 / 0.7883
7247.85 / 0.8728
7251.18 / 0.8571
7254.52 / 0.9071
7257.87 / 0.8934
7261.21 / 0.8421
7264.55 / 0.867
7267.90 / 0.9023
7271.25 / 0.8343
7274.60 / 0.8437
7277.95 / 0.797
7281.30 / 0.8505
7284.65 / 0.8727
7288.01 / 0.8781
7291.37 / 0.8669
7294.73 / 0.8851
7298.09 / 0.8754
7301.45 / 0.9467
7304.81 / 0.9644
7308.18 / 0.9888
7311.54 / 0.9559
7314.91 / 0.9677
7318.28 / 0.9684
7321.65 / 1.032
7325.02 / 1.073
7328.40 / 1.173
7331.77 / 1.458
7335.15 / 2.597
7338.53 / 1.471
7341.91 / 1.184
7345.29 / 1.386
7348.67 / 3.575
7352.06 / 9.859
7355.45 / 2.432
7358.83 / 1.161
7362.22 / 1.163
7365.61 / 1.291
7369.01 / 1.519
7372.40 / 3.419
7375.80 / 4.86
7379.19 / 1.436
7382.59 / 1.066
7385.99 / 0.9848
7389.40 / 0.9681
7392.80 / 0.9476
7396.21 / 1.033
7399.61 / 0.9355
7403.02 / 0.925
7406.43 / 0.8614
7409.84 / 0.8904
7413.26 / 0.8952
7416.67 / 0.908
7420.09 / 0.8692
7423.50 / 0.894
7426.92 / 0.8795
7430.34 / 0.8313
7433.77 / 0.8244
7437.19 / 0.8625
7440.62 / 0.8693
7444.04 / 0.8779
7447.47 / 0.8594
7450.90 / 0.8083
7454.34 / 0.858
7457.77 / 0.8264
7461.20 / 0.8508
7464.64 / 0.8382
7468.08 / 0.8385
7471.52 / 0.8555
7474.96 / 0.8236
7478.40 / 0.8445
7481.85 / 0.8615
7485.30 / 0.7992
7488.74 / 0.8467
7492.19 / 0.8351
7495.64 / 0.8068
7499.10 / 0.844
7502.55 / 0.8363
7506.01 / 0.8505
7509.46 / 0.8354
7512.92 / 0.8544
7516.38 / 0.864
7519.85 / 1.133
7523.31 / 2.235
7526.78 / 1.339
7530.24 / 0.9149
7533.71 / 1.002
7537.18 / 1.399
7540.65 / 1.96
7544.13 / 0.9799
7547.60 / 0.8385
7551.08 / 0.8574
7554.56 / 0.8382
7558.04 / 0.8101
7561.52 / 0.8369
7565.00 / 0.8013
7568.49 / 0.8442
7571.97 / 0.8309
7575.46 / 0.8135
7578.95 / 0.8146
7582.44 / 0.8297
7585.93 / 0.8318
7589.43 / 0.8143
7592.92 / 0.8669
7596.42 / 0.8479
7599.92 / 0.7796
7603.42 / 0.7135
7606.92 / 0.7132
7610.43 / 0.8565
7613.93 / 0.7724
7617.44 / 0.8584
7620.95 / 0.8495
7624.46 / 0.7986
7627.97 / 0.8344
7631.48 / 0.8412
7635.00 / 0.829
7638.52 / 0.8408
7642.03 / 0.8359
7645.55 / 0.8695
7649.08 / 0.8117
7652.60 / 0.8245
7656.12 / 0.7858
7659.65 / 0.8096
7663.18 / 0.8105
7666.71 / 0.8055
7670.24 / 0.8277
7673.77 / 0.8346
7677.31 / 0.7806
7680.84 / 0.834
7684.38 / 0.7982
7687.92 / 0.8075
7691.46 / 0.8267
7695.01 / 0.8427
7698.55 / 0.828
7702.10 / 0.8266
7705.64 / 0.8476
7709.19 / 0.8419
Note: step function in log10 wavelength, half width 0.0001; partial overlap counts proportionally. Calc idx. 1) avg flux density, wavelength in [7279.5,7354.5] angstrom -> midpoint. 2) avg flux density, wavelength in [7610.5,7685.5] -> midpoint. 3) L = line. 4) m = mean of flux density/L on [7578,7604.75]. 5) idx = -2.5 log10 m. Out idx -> 0.18 mag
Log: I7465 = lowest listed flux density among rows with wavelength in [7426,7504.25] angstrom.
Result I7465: 0.7992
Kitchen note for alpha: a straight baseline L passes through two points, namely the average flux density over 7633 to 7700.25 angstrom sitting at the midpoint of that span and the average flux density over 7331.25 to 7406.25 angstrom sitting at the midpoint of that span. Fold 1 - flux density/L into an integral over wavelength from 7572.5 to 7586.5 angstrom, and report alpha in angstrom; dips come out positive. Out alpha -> 4.3 angstrom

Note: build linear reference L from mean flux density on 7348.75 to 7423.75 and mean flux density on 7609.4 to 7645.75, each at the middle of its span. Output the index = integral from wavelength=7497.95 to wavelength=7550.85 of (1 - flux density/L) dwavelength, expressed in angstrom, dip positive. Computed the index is 5.6 angstrom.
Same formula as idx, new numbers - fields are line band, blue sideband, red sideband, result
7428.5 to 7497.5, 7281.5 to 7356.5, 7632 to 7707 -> 0.50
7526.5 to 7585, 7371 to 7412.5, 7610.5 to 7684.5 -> 0.10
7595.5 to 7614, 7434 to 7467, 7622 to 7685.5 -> 0.07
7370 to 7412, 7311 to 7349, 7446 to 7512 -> -0.25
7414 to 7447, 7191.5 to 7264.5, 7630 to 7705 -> -0.04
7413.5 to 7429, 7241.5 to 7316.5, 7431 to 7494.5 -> -0.04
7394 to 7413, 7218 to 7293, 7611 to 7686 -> -0.11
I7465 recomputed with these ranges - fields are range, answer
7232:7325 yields 0.7818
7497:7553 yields 0.8354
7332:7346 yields 1.184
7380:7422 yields 0.8614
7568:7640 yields 0.7132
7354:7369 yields 1.161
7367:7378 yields 1.519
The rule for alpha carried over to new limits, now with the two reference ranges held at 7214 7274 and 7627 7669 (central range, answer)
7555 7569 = 0.1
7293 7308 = -1.4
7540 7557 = -4.0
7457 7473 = -0.1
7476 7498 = 0.1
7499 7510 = -0.1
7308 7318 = -1.4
